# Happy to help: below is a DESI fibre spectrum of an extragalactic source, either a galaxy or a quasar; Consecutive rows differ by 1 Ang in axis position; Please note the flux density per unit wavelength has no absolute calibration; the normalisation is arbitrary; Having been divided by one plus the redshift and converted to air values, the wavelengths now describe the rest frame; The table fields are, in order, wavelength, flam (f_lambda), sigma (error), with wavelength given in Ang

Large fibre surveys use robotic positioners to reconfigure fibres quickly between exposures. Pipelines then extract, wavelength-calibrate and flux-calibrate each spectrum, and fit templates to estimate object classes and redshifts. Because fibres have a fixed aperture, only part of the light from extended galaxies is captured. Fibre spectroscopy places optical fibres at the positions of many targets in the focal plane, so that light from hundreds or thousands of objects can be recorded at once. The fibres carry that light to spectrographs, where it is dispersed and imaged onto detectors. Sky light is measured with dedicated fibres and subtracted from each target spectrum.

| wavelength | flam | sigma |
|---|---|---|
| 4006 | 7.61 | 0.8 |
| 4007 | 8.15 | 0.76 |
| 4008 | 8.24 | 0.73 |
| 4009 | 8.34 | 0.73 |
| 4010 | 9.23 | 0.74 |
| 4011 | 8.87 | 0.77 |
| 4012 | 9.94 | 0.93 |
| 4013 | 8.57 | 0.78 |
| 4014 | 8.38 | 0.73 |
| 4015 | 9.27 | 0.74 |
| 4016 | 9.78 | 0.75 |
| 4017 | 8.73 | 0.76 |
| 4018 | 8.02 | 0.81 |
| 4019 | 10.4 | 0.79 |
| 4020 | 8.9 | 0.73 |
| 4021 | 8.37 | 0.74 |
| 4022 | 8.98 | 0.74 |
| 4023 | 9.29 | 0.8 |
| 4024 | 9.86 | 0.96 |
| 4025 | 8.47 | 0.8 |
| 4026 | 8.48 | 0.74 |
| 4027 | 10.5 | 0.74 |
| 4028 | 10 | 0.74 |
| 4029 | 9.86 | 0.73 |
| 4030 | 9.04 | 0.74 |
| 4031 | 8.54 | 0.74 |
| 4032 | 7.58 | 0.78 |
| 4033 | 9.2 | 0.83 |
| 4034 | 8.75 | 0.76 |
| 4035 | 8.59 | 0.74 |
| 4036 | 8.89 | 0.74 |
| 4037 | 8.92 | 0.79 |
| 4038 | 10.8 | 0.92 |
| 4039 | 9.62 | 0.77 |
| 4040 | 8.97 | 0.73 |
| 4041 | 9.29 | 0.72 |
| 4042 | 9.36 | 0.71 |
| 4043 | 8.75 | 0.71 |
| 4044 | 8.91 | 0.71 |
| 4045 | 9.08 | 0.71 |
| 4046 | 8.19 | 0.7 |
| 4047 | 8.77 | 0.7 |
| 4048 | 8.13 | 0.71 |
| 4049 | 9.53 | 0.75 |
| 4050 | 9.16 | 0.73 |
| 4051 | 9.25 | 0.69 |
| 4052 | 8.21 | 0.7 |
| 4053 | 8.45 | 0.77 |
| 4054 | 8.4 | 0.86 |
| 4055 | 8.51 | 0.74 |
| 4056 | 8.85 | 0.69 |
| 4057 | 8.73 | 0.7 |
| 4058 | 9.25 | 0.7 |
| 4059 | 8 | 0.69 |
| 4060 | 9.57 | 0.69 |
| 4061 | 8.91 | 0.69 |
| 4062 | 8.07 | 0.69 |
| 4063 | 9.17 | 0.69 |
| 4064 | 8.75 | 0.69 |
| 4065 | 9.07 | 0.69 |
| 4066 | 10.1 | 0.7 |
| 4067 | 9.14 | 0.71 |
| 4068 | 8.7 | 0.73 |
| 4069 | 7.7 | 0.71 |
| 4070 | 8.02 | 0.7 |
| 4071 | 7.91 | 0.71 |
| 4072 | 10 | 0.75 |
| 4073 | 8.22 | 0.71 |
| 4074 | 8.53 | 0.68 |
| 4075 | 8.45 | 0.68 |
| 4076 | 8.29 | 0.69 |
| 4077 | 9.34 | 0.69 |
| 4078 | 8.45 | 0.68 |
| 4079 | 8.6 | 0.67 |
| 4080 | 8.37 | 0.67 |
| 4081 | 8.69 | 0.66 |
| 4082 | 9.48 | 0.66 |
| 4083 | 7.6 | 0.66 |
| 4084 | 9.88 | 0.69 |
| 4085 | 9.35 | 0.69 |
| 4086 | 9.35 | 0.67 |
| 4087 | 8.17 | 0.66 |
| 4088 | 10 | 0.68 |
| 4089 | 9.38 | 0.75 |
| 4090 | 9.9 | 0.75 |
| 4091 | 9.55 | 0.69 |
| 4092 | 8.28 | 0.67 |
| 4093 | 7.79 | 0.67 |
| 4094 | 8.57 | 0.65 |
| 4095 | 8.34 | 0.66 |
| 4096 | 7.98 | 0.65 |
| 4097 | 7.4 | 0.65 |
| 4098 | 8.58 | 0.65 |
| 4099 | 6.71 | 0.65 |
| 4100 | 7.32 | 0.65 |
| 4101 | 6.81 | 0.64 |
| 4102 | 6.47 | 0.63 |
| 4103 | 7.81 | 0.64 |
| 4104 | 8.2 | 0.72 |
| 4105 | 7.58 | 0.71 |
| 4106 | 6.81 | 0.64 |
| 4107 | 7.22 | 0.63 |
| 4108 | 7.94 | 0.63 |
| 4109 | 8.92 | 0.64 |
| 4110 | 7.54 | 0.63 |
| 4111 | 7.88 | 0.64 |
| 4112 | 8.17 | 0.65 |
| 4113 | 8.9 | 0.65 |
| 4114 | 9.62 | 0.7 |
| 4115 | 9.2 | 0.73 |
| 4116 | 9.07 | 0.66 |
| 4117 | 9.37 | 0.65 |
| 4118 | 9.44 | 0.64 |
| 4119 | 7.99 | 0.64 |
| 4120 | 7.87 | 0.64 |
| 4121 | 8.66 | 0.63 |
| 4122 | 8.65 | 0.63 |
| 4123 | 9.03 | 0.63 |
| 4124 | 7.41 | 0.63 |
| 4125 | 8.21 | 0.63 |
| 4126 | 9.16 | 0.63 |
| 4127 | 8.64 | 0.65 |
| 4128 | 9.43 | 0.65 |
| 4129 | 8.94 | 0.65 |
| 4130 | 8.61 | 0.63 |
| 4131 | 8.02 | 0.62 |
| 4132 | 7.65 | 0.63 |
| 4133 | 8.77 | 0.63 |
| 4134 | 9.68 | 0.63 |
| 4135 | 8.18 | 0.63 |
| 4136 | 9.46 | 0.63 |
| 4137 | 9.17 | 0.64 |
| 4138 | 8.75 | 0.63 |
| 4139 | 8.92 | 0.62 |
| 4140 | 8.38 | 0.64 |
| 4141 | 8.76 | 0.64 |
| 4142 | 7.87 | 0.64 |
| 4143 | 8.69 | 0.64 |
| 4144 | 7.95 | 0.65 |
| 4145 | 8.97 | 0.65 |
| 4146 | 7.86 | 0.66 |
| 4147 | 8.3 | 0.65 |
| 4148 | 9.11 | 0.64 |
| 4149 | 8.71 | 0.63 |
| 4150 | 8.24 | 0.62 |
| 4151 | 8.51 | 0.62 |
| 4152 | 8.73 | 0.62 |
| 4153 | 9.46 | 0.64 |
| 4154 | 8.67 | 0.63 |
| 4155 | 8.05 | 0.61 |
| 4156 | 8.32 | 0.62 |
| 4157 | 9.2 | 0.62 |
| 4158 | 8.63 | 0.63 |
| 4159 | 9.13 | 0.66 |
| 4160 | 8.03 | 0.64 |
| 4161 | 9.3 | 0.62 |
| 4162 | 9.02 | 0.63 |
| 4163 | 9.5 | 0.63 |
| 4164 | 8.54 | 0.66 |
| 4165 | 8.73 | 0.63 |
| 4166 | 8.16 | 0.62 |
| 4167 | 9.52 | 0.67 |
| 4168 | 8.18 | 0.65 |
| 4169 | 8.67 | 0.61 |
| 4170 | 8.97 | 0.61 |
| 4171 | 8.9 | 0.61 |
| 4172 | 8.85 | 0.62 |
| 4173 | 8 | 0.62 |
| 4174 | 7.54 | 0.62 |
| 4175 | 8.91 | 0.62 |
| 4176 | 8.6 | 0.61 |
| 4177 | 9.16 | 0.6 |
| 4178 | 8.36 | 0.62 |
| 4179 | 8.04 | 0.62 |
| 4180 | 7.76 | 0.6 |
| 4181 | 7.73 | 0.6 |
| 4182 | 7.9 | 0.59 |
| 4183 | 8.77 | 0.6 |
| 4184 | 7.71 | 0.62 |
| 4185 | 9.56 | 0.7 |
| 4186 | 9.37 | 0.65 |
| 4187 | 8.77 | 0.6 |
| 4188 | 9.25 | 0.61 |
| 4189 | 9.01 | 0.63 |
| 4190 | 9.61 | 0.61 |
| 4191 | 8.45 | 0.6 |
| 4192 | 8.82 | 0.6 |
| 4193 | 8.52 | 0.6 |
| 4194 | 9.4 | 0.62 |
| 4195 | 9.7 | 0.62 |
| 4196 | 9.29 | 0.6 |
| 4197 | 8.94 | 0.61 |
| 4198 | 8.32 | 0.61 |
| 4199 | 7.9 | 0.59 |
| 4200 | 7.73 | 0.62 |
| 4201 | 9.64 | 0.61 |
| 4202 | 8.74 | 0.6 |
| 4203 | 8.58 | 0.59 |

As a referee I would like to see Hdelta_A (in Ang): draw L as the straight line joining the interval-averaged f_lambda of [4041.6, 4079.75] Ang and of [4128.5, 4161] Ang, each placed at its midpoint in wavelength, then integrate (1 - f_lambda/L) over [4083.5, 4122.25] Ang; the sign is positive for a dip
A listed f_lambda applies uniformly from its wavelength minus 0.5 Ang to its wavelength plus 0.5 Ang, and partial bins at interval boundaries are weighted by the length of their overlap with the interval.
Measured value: 1.4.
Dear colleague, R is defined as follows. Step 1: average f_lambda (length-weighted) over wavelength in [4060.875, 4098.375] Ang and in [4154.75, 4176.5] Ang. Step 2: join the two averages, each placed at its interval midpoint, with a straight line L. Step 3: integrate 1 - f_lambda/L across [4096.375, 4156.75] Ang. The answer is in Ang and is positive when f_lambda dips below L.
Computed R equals 2.2 Ang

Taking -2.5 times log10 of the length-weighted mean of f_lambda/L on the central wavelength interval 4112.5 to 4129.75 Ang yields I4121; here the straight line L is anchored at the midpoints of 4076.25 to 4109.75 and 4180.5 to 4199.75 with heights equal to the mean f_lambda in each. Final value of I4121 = -0.043 mag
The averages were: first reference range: 8.32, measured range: 8.8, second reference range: 8.78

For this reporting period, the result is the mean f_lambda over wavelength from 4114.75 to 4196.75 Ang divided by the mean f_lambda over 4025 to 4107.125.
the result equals 1.00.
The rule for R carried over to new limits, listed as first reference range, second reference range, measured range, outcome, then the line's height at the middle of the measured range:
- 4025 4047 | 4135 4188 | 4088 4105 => 1.45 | 8.86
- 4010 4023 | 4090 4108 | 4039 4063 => -0.86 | 8.52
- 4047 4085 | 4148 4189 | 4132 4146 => 0.02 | 8.68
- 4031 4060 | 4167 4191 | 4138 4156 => 0.27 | 8.67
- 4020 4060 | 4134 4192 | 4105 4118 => 0.58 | 8.79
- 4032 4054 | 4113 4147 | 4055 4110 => 2.16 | 8.82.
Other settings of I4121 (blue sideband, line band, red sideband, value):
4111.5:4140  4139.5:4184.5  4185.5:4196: 0.05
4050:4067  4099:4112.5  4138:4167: 0.16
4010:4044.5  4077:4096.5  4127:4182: 0.01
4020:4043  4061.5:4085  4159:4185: 0.03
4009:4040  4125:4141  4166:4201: 0.00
